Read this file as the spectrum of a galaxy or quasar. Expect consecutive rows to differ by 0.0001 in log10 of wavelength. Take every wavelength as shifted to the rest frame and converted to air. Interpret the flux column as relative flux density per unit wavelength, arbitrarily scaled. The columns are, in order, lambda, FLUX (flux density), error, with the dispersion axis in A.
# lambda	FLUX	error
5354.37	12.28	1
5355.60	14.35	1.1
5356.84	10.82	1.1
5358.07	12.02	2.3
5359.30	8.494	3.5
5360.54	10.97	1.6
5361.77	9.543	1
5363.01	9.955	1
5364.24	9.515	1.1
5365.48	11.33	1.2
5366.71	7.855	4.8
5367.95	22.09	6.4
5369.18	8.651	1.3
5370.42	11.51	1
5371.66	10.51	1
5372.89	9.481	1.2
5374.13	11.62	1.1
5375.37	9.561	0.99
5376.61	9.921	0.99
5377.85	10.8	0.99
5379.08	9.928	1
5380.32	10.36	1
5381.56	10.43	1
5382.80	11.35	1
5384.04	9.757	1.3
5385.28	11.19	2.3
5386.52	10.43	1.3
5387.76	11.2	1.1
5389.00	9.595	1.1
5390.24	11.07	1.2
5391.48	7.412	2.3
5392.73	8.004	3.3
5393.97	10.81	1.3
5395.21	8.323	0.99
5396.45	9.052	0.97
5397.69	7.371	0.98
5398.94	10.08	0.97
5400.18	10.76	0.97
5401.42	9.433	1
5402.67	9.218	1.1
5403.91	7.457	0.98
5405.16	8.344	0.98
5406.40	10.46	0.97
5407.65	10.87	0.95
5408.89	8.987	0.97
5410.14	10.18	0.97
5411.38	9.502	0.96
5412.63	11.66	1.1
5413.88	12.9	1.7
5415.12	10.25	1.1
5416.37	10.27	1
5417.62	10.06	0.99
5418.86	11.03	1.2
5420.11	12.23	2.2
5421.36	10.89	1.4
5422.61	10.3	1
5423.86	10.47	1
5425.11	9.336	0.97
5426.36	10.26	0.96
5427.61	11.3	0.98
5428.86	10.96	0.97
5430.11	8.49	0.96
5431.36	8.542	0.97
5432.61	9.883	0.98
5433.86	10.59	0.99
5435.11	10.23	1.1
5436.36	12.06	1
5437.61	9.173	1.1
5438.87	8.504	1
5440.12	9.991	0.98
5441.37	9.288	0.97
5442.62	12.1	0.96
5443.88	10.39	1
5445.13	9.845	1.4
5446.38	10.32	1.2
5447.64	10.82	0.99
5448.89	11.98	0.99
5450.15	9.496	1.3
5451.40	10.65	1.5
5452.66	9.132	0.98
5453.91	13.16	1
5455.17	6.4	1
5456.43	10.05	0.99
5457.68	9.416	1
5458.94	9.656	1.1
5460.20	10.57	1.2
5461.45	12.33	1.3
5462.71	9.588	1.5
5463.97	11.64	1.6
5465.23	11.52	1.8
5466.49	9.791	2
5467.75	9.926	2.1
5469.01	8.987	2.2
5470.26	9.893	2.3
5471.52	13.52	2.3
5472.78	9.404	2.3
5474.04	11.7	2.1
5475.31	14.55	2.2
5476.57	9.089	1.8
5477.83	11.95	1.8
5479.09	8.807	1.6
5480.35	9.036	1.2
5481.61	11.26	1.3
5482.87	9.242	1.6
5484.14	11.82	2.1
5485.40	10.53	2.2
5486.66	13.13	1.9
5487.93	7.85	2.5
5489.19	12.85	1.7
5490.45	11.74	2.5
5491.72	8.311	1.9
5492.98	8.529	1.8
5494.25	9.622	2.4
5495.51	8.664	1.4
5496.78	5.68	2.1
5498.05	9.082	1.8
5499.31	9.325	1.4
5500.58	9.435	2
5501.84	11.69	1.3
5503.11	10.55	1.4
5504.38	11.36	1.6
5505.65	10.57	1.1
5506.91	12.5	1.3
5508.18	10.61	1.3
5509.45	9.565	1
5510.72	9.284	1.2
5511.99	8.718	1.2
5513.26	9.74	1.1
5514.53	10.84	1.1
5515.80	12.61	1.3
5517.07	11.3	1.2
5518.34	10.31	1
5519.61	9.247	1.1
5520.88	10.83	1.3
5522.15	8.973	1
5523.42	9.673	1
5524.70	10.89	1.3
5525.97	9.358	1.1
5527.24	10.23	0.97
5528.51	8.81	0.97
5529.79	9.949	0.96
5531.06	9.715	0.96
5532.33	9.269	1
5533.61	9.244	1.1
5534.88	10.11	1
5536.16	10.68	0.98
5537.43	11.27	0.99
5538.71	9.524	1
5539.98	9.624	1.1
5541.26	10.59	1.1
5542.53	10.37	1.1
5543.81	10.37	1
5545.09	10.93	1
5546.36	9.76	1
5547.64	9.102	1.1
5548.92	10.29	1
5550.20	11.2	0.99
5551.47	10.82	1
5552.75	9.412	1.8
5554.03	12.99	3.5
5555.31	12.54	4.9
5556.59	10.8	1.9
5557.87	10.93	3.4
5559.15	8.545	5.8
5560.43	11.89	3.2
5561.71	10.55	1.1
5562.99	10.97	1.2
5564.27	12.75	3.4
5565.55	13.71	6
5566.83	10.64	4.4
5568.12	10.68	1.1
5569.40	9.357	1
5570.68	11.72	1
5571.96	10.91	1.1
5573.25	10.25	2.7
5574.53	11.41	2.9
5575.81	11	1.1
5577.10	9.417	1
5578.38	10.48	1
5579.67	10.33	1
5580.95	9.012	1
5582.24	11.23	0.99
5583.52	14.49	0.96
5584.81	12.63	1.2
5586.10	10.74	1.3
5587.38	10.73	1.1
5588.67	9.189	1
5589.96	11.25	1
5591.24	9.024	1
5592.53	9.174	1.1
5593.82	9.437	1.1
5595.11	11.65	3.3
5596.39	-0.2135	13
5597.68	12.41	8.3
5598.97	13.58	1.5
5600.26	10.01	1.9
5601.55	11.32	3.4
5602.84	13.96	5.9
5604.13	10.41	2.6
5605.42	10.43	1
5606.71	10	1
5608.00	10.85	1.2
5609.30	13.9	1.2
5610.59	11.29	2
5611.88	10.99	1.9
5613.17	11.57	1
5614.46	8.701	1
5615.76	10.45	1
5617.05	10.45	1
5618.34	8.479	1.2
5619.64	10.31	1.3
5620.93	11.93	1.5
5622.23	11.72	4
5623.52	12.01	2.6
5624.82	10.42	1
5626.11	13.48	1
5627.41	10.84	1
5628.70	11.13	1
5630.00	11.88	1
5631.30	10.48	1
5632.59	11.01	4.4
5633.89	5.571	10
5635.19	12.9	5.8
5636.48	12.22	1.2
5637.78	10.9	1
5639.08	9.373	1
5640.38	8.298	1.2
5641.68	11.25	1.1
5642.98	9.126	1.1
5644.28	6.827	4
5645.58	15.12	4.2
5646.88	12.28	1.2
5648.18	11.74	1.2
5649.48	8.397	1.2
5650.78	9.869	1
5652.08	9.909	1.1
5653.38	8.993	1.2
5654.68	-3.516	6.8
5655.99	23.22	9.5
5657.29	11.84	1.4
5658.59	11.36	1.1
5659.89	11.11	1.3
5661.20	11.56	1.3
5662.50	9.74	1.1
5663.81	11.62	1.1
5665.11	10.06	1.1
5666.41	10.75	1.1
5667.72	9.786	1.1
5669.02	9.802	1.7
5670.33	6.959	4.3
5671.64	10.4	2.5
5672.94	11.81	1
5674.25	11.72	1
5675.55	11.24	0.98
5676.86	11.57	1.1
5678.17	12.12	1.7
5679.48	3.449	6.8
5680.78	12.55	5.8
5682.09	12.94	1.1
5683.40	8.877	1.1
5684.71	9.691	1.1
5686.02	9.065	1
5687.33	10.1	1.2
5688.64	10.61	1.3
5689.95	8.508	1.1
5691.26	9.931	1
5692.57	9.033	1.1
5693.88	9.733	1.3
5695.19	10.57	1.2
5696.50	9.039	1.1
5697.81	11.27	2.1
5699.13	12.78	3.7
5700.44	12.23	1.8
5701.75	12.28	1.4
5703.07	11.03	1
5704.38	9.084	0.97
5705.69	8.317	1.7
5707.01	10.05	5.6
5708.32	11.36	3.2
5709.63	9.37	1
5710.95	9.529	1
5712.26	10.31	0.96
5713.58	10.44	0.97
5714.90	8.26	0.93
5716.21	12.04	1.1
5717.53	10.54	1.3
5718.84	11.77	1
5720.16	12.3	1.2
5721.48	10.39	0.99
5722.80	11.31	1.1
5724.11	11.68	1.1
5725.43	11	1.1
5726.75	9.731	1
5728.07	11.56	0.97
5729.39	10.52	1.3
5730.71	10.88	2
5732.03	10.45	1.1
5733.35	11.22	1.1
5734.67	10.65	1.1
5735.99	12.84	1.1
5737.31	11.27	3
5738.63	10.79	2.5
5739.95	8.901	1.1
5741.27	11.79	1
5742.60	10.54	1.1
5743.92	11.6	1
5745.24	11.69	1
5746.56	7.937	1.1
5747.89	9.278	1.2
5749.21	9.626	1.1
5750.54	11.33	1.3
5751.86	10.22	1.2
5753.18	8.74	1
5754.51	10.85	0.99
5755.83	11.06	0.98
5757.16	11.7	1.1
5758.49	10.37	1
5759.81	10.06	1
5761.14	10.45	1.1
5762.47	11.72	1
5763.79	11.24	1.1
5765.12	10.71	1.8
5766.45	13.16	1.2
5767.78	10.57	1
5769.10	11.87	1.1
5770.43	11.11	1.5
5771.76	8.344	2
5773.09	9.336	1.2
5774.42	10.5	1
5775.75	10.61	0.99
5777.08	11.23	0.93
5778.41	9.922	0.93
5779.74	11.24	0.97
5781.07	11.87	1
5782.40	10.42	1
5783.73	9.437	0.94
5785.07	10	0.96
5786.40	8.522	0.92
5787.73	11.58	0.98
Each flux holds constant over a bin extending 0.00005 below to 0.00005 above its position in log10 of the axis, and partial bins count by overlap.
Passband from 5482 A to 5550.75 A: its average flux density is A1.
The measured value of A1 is 10.1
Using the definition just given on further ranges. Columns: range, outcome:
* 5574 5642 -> 10.7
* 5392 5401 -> 9.19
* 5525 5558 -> 10.3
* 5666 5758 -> 10.5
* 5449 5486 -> 10.5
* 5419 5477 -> 10.4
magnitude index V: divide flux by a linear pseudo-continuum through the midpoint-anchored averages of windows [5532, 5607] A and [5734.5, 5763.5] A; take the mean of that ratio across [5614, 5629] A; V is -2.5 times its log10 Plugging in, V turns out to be -0.02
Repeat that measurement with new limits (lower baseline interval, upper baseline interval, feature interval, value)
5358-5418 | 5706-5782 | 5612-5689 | 0.01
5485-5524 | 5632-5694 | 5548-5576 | -0.09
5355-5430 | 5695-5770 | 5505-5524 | 0.02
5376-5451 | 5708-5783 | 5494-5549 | 0.03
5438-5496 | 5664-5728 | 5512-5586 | -0.02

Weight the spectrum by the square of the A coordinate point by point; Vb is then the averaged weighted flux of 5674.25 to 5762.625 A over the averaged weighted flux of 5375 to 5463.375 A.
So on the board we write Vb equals 1.2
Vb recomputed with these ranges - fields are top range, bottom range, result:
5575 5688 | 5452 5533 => 1.08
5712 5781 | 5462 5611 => 1.10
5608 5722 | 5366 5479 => 1.11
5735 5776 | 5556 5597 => 1.08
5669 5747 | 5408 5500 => 1.12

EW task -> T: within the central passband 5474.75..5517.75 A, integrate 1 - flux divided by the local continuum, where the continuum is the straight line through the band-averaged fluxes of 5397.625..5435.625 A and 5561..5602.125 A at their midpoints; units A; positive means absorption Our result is 0.31 A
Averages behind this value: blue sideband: 10.1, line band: 10.3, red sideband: 10.6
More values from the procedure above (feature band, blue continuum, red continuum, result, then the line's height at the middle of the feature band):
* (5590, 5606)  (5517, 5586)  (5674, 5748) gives 0.6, 10.6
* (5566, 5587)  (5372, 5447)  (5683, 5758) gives -1.3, 10.3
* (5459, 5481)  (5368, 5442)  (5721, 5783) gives -1.0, 10.2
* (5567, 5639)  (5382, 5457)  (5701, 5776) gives -2.2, 10.4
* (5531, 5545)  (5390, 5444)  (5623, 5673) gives 0.2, 10.2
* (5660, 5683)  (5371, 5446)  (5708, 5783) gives 0.2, 10.6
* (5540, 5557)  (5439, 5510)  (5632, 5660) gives -0.5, 10.3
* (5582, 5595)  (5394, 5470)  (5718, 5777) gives -0.5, 10.4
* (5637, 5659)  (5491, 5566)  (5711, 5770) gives 0.5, 10.5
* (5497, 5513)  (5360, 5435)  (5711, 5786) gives 0.4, 10.4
